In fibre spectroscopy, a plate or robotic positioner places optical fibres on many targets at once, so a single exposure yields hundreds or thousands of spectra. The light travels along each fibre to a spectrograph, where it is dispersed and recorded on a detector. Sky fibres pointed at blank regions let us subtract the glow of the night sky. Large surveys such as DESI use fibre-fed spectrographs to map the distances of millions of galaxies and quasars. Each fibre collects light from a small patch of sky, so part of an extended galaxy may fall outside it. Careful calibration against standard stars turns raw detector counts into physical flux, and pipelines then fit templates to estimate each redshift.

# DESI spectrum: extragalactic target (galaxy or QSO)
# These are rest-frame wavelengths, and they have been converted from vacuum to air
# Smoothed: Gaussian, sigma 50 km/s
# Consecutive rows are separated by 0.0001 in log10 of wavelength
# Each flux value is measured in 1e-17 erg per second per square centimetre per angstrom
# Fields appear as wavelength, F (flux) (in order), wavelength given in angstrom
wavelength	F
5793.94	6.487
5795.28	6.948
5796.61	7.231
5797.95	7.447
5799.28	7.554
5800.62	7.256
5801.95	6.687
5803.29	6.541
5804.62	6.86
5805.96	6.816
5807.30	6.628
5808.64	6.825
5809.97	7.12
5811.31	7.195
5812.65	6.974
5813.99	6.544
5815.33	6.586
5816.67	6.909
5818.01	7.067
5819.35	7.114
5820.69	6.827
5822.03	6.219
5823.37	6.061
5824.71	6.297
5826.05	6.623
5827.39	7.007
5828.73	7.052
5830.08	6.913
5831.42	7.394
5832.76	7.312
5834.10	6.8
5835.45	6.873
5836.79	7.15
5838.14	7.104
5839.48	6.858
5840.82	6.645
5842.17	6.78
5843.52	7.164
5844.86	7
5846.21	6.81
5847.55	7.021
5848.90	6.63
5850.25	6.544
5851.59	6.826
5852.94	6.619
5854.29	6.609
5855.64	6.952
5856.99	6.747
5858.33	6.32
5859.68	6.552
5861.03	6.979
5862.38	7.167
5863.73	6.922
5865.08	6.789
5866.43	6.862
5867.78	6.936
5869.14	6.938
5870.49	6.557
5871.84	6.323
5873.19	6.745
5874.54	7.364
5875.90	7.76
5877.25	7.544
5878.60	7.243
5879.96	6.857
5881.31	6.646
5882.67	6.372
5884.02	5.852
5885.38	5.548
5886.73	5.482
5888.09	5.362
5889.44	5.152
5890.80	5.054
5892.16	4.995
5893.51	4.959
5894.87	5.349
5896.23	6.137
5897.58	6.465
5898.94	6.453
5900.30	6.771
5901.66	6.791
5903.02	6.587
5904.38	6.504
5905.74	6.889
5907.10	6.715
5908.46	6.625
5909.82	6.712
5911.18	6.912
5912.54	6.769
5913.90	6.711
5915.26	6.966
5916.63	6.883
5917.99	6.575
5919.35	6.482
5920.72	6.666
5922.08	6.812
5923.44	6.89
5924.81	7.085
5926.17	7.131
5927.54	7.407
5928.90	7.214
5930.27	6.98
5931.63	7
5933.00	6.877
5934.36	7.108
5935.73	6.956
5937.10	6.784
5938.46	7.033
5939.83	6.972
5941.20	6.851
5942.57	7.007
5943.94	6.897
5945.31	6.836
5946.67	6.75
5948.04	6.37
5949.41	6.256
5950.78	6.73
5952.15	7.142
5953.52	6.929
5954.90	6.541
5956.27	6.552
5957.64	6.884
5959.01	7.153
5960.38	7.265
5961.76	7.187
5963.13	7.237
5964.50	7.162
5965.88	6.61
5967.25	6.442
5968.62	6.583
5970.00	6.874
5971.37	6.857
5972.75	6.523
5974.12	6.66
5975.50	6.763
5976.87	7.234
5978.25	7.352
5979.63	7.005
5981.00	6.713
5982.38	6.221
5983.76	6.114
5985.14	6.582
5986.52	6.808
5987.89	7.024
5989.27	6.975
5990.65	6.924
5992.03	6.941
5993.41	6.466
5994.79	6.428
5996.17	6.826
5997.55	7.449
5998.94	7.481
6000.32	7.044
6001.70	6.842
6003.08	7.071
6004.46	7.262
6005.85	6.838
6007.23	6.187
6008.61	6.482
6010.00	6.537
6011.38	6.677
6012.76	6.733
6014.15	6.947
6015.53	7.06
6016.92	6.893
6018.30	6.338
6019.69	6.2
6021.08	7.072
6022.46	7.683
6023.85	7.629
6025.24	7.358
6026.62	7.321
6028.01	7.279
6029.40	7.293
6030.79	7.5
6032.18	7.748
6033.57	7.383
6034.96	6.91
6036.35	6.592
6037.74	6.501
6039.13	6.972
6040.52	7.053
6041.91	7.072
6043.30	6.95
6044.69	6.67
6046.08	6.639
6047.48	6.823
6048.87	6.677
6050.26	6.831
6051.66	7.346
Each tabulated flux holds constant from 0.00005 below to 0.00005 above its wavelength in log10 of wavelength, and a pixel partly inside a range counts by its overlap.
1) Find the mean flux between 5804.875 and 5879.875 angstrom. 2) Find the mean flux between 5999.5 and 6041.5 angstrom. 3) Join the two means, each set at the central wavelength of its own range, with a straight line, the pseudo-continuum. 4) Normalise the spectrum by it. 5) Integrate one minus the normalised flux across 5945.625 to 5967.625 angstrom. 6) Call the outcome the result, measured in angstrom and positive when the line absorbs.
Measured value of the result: 0.3 angstrom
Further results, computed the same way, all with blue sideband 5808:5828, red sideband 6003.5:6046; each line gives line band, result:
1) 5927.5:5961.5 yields 0.0 angstrom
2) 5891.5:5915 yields 1.6 angstrom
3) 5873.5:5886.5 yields 0.1 angstrom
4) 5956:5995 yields 0.6 angstrom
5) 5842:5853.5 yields -0.1 angstrom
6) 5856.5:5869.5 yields 0.0 angstrom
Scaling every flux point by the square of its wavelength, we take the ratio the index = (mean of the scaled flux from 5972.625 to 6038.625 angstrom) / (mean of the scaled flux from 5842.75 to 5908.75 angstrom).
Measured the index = 1.1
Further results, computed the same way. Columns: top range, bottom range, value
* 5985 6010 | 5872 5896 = 1.16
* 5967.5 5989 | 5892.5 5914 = 1.08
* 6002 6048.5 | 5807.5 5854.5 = 1.09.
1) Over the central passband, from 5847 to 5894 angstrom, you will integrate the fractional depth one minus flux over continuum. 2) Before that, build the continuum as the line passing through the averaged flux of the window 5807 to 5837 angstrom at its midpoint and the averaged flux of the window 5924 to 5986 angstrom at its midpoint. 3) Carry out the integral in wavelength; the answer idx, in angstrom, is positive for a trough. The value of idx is 2.4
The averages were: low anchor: 6.85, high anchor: 6.86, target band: 6.5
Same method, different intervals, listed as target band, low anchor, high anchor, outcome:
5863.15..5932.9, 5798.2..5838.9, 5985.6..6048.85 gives 3.5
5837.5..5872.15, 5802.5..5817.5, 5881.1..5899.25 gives -3.5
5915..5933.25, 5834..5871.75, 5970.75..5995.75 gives -0.4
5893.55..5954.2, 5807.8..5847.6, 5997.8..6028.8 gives 1.4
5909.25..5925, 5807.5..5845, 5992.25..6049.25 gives 0.3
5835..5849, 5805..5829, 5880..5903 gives -1.0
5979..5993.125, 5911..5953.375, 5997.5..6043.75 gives 0.5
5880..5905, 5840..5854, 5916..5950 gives 3.3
